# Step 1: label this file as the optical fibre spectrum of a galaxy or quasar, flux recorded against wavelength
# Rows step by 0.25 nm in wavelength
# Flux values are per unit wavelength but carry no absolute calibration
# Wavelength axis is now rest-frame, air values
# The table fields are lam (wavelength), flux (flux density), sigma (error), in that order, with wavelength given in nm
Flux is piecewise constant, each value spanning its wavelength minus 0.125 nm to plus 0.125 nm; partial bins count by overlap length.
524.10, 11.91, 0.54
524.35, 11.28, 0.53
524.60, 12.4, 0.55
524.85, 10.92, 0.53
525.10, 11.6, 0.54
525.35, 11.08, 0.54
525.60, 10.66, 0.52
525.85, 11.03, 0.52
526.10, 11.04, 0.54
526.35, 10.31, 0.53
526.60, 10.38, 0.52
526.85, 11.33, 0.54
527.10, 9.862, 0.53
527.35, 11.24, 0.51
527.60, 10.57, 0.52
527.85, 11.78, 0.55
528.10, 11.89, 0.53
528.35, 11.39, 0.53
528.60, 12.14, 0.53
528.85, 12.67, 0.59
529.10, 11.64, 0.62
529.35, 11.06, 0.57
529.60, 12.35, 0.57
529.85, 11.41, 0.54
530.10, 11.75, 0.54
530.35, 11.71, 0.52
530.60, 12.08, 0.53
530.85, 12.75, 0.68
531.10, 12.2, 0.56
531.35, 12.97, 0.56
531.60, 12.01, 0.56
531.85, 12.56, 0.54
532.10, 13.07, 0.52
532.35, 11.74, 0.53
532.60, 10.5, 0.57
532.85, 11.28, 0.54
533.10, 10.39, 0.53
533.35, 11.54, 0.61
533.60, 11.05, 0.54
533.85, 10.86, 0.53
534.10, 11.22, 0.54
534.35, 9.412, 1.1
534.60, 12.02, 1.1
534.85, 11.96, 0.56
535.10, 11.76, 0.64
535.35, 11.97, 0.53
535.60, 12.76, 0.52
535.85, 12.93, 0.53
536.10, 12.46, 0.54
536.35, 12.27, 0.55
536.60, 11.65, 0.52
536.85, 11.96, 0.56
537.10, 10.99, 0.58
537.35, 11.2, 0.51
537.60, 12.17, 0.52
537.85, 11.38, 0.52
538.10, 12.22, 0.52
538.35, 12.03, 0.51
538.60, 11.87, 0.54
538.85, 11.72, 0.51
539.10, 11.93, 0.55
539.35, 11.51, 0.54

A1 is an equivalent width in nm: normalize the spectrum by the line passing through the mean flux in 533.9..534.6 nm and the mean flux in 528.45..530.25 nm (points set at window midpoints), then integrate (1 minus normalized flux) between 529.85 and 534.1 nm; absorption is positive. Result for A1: -0.20 nm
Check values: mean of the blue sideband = 11.9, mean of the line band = 11.8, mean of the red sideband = 10.7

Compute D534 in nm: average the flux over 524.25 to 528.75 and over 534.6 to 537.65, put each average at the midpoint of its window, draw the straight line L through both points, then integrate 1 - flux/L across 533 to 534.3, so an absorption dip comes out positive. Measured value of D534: 0.09 nm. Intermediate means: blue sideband 11.2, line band 10.9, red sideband 12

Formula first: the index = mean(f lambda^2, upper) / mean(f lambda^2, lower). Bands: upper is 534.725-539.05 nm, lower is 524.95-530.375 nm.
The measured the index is 1.09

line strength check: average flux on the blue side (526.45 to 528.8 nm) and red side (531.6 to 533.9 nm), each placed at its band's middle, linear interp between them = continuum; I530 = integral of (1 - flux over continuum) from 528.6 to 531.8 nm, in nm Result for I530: -0.20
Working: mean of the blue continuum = 11.2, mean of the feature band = 12.1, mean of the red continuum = 11.5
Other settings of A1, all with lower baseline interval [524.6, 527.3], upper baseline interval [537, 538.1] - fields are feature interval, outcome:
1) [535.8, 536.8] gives -0.07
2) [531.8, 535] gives -0.01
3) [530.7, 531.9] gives -0.14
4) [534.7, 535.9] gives -0.09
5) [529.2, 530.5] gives -0.06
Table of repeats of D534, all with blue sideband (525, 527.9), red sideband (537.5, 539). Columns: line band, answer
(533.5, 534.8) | 0.06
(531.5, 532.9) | -0.06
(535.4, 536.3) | -0.07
